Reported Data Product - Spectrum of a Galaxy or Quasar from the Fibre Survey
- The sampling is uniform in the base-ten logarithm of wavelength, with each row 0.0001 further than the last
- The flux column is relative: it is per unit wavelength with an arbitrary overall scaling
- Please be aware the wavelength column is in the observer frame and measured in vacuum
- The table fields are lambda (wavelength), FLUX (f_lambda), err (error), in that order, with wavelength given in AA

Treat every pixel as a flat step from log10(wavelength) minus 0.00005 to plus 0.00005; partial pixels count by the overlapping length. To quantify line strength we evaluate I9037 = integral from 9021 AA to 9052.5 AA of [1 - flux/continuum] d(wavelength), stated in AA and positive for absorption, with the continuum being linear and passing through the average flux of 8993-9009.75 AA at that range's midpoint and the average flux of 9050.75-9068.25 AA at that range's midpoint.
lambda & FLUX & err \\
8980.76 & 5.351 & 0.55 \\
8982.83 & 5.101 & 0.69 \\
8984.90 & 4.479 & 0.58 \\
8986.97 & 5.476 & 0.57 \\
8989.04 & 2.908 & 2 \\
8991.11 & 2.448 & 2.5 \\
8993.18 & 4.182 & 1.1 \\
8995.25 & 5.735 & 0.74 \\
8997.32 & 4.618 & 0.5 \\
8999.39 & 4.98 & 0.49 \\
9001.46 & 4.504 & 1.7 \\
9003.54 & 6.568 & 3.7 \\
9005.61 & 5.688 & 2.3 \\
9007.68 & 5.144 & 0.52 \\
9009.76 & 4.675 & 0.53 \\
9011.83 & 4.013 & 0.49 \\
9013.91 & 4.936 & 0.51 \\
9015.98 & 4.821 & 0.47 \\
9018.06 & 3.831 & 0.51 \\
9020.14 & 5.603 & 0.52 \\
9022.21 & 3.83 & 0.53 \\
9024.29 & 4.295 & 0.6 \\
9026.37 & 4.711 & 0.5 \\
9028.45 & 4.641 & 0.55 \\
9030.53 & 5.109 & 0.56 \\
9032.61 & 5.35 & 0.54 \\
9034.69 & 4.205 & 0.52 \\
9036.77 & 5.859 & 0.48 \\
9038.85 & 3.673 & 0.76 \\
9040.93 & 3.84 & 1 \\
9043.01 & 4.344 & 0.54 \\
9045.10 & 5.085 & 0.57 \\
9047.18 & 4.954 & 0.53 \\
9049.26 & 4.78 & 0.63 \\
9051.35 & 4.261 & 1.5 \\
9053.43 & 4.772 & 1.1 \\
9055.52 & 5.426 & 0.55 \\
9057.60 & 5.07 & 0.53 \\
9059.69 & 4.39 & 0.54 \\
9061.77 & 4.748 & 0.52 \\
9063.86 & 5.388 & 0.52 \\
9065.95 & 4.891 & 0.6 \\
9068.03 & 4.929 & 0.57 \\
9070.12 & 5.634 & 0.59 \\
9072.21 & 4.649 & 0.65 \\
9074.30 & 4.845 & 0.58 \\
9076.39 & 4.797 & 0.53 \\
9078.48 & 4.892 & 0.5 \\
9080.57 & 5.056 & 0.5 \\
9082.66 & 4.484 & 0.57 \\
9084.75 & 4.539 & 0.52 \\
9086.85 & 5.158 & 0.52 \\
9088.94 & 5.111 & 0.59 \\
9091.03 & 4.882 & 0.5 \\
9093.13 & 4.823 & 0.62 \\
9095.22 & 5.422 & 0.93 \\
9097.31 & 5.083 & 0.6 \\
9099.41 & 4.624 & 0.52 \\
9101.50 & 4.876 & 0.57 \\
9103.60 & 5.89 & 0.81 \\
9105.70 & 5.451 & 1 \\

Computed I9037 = 2.6 AA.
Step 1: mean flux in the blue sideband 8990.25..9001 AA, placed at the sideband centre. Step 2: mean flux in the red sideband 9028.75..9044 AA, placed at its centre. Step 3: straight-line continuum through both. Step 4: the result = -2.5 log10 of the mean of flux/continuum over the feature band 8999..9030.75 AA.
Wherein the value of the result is -0.07 mag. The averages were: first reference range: 4.43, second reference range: 4.63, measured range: 4.82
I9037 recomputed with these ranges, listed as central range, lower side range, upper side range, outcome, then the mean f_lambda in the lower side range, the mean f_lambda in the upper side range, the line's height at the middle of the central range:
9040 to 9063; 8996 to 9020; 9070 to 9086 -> 0.72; 4.93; 4.82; 4.86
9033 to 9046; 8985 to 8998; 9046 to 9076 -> 0.45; 4.24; 4.91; 4.7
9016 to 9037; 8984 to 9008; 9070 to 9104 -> 0.41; 4.72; 4.95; 4.8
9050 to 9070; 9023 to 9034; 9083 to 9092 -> -0.30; 4.78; 4.89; 4.84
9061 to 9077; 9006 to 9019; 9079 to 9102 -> -0.52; 4.63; 4.92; 4.84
